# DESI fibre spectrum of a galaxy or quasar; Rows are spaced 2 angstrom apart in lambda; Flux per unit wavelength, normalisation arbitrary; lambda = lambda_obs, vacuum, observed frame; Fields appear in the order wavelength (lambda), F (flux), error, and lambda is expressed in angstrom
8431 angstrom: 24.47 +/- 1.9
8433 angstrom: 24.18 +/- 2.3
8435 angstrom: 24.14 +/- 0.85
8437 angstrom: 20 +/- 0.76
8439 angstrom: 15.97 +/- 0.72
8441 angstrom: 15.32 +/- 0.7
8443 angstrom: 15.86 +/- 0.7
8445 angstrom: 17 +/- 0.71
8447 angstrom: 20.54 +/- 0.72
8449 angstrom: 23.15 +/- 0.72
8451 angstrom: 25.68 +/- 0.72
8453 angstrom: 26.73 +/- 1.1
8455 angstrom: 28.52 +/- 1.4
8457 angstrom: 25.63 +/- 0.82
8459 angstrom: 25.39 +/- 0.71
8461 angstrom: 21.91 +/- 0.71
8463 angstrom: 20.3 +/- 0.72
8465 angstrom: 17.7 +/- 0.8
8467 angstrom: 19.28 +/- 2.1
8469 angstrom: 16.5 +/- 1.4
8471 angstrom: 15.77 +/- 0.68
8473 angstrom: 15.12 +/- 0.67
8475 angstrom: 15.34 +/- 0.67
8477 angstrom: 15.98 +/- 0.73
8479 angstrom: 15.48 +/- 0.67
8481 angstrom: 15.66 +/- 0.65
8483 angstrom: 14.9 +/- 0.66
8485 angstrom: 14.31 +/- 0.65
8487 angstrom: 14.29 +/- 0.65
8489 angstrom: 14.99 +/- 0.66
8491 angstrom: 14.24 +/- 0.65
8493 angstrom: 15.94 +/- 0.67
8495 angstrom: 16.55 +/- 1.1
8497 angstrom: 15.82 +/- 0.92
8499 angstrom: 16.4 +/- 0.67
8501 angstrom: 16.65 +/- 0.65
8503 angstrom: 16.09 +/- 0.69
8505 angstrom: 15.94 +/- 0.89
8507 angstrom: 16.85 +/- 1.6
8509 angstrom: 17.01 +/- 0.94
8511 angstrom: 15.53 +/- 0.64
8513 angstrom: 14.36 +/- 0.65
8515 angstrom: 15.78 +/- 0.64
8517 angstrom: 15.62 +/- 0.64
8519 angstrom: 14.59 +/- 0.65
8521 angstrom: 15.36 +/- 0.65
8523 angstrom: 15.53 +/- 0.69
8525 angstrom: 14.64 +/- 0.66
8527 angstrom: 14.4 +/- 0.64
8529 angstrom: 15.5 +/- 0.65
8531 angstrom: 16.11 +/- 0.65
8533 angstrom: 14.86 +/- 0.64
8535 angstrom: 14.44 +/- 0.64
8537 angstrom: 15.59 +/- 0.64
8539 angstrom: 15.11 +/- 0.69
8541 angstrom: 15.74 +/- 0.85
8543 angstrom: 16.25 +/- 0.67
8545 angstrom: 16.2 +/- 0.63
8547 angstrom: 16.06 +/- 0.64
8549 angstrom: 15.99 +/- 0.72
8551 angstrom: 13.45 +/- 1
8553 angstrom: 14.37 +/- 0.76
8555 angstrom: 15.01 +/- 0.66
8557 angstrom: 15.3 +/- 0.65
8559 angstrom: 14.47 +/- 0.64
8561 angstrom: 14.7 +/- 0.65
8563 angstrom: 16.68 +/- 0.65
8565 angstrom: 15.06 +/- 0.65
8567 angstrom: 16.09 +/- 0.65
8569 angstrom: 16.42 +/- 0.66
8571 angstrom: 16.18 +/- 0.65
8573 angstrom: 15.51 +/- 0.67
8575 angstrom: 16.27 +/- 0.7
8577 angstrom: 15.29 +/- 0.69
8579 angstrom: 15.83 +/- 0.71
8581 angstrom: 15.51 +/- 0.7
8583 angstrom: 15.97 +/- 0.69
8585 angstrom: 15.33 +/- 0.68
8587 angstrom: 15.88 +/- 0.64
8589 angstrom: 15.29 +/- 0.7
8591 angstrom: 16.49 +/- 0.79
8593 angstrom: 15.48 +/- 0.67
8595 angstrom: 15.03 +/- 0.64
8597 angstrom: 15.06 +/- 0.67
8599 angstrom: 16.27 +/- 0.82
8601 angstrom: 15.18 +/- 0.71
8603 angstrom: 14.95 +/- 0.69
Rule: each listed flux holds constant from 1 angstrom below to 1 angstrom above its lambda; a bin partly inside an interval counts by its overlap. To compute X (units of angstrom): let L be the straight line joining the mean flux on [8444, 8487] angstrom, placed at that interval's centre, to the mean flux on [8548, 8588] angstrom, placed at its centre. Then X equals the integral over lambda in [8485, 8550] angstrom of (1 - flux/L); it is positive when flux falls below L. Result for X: 6.9 angstrom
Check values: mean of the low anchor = 19.4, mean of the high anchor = 15.5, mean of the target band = 15.6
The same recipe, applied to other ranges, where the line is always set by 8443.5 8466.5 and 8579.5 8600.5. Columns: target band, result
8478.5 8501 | 5.93 angstrom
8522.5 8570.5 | 6.81 angstrom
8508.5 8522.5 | 2.96 angstrom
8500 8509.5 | 1.71 angstrom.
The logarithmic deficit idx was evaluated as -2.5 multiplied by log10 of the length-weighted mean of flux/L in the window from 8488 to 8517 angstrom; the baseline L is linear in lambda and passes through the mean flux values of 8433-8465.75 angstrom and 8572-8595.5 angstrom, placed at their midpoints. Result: 0.21 mag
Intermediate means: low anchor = 21.6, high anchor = 15.7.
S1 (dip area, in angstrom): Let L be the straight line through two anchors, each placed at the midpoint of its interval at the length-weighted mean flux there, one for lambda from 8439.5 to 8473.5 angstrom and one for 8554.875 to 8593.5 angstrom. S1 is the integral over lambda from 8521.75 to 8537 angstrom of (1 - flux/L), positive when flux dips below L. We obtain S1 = 2.1 angstrom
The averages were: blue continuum 20.6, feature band 15.1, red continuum 15.7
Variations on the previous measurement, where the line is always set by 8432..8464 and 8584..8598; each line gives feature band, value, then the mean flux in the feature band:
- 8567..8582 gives 0.3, 15.9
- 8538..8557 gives 2.3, 15.4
